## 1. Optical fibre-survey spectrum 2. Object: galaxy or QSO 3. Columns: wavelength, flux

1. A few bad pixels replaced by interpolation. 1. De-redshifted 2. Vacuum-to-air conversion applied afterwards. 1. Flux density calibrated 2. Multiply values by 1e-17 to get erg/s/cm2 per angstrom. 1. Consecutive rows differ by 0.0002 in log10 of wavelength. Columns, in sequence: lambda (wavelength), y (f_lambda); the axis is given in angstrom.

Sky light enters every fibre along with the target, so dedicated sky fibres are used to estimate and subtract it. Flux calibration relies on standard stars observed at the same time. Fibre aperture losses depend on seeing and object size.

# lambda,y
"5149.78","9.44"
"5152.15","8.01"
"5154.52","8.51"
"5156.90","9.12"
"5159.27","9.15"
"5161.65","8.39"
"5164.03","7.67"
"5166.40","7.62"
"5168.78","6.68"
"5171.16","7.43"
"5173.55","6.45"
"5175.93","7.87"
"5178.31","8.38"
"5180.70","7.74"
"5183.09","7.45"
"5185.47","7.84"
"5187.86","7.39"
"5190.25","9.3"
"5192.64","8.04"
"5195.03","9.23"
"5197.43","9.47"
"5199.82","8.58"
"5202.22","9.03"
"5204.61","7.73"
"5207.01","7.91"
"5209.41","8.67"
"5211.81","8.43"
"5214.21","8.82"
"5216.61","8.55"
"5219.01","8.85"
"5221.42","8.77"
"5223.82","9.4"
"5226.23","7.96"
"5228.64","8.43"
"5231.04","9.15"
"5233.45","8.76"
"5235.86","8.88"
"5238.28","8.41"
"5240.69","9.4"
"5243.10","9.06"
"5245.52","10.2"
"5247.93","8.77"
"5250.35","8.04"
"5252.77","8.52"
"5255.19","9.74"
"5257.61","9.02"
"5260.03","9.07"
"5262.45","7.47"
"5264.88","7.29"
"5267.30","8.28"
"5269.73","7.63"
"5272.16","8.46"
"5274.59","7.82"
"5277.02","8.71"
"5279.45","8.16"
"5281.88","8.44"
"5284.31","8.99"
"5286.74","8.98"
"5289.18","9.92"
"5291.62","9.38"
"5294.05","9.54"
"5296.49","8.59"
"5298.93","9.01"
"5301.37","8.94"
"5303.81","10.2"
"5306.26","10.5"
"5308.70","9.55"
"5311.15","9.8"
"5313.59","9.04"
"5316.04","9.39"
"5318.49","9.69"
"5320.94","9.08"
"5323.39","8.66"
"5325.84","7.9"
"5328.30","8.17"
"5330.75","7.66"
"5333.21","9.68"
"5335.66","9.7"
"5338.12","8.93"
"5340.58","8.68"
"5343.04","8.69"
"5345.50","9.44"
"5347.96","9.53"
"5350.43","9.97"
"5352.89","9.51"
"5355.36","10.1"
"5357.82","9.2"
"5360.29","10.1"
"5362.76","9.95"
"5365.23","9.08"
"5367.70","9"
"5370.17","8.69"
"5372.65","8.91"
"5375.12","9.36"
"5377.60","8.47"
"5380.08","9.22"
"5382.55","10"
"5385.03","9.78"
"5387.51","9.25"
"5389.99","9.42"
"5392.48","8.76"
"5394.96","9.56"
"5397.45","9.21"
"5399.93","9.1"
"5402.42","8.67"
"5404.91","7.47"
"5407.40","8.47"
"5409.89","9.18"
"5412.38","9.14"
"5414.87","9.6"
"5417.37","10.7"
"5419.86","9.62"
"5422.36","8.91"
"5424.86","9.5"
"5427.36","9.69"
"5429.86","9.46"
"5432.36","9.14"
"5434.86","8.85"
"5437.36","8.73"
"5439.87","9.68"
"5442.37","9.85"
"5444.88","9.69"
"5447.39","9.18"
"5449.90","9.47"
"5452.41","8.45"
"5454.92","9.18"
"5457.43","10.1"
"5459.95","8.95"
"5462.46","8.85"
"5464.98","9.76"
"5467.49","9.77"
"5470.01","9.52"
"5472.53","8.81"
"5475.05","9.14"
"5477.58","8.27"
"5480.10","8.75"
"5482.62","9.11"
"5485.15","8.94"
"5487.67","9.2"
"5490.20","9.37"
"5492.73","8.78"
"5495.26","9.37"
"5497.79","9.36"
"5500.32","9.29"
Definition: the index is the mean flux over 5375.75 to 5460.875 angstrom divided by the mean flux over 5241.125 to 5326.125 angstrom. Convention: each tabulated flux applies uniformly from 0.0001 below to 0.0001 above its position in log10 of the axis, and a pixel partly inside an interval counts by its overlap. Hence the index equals 1.0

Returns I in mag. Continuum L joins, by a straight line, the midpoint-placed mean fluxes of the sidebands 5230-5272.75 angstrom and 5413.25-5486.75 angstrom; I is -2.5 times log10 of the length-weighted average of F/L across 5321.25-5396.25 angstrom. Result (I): -0.02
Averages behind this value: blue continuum 8.67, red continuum 9.3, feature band 9.18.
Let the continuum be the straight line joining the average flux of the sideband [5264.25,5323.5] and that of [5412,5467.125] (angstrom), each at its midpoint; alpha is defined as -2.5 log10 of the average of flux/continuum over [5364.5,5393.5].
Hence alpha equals 0.01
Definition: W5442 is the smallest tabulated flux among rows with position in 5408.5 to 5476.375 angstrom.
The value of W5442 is 8.45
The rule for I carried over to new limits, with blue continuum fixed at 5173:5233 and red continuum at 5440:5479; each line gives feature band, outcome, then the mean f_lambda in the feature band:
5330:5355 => -0.04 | 9.24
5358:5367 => -0.08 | 9.61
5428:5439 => 0.01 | 9.1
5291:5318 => -0.08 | 9.46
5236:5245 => -0.06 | 9.04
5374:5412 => 0.00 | 9.06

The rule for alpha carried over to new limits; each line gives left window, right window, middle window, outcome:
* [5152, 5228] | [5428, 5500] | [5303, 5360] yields -0.062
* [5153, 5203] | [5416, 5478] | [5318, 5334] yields 0.024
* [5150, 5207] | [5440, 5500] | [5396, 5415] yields 0.020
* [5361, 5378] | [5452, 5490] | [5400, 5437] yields -0.003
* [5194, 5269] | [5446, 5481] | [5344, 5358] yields -0.082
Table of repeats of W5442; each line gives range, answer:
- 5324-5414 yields 7.47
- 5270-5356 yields 7.66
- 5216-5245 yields 7.96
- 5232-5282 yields 7.29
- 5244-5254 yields 8.04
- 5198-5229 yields 7.73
